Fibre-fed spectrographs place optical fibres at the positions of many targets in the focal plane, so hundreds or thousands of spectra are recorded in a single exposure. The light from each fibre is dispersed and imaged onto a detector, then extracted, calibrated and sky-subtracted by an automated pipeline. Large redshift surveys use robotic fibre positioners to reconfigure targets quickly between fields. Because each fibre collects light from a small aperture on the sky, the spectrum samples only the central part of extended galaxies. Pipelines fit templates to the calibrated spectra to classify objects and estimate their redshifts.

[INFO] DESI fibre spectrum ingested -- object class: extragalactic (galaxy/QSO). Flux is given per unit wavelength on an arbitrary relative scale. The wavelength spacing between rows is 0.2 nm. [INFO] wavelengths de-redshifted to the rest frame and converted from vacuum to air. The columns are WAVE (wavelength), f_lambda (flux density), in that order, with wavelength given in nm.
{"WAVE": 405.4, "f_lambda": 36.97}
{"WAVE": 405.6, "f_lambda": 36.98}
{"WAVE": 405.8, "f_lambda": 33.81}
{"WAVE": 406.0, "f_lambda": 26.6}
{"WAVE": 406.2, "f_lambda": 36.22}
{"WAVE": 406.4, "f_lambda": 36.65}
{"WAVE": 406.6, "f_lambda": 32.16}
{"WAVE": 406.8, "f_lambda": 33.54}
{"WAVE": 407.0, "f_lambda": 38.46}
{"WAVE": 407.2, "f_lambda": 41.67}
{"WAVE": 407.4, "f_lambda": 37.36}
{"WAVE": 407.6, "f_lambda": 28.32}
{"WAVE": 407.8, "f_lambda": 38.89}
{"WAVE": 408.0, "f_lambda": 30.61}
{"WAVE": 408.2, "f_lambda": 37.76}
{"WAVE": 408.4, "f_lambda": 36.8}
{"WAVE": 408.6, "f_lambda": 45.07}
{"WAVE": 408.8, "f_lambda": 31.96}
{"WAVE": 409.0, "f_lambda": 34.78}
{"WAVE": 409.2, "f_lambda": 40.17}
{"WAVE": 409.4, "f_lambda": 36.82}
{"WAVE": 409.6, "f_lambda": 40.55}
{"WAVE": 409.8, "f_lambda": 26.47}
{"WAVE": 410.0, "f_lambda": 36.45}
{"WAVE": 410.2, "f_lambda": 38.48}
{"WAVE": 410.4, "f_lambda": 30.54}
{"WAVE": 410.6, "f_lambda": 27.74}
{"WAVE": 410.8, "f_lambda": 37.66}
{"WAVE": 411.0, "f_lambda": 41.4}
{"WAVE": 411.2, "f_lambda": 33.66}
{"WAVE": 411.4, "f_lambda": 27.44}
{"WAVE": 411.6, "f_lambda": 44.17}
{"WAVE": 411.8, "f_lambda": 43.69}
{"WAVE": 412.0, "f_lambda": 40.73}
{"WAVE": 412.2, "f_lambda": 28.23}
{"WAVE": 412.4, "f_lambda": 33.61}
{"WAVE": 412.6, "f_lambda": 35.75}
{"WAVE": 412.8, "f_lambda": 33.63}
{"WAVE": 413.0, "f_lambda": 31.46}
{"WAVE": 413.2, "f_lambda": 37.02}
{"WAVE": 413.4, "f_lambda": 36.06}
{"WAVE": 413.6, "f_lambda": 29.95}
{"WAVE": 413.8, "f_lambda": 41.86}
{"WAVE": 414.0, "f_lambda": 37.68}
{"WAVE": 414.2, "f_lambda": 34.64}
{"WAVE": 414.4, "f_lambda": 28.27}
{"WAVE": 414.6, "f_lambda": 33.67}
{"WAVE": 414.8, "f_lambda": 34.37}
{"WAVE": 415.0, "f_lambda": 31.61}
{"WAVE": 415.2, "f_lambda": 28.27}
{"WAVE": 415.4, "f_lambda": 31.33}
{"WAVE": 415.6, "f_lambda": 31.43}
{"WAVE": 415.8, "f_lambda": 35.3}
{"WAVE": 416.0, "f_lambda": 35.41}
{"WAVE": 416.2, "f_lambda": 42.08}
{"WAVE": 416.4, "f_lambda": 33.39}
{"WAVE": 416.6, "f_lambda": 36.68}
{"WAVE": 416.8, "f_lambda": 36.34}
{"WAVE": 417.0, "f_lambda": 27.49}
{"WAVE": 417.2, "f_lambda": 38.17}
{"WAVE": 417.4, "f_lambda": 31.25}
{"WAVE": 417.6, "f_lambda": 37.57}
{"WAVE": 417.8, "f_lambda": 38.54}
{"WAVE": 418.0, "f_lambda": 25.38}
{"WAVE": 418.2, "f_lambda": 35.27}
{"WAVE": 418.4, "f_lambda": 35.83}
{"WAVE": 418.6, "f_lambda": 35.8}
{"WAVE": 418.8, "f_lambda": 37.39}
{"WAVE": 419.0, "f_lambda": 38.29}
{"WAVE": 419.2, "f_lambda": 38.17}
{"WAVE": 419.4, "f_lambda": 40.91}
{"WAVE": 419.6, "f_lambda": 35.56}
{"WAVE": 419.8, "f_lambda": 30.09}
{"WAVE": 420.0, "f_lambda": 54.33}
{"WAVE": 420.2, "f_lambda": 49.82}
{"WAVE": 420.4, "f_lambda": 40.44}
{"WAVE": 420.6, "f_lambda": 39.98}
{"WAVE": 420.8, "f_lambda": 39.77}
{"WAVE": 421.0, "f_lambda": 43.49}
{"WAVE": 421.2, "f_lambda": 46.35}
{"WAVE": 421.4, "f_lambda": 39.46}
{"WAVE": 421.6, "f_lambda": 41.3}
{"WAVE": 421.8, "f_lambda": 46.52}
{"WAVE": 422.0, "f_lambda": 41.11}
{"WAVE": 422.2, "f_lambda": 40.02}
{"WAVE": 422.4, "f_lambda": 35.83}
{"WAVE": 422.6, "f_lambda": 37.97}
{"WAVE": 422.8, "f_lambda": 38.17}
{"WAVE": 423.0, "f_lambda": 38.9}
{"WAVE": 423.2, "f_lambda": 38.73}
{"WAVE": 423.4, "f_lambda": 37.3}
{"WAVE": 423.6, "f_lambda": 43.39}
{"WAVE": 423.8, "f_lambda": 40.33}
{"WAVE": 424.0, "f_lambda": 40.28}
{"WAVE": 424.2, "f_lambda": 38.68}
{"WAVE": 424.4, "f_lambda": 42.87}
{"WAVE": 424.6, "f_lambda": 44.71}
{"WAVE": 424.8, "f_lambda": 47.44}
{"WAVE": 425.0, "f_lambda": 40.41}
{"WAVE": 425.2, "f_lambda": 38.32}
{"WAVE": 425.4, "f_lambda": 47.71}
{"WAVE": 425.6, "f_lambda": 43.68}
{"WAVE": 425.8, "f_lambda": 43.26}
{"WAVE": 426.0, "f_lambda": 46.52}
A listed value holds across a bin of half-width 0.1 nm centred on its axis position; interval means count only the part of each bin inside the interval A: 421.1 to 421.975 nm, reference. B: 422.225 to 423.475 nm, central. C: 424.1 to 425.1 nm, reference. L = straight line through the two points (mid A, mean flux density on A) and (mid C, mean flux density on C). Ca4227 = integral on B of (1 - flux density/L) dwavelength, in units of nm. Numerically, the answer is 0.15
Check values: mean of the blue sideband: 43.2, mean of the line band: 38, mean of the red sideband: 42.8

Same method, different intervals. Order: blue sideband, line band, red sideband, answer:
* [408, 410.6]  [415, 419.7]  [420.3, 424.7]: 0.464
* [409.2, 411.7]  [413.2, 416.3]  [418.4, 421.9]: 0.292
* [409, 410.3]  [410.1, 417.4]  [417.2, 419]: 0.217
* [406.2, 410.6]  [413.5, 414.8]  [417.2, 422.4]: 0.108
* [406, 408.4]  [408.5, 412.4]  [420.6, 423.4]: 0.039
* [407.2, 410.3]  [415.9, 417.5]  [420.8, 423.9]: 0.151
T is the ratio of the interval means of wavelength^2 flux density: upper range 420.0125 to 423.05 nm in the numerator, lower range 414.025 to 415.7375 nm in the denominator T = 1.34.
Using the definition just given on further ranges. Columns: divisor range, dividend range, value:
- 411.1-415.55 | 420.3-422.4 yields 1.26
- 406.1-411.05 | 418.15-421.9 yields 1.20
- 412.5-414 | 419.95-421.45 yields 1.29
